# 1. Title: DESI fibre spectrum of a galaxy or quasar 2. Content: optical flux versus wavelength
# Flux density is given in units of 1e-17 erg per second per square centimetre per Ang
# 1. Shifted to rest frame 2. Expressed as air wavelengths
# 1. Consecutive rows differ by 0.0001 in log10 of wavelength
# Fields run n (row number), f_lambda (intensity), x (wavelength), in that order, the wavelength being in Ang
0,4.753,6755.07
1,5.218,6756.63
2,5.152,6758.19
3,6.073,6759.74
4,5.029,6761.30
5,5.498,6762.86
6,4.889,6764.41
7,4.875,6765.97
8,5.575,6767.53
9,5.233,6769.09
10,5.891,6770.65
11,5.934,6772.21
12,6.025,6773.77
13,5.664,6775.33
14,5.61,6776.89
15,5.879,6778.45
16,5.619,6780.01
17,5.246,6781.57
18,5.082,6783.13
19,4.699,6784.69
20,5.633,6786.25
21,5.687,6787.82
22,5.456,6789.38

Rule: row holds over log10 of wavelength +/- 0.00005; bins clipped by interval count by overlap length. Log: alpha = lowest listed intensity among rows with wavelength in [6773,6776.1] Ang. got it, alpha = 5.664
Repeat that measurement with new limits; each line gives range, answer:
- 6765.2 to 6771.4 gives 4.875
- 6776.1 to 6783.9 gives 5.082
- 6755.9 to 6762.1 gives 5.029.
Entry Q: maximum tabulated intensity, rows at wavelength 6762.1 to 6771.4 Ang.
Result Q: 5.891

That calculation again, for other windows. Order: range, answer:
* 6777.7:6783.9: 5.879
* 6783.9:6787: 5.633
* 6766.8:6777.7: 6.025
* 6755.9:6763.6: 6.073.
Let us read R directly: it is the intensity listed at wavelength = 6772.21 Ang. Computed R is 5.934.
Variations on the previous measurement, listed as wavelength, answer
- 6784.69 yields 4.699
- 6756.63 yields 5.218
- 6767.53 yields 5.575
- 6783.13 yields 5.082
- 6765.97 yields 4.875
